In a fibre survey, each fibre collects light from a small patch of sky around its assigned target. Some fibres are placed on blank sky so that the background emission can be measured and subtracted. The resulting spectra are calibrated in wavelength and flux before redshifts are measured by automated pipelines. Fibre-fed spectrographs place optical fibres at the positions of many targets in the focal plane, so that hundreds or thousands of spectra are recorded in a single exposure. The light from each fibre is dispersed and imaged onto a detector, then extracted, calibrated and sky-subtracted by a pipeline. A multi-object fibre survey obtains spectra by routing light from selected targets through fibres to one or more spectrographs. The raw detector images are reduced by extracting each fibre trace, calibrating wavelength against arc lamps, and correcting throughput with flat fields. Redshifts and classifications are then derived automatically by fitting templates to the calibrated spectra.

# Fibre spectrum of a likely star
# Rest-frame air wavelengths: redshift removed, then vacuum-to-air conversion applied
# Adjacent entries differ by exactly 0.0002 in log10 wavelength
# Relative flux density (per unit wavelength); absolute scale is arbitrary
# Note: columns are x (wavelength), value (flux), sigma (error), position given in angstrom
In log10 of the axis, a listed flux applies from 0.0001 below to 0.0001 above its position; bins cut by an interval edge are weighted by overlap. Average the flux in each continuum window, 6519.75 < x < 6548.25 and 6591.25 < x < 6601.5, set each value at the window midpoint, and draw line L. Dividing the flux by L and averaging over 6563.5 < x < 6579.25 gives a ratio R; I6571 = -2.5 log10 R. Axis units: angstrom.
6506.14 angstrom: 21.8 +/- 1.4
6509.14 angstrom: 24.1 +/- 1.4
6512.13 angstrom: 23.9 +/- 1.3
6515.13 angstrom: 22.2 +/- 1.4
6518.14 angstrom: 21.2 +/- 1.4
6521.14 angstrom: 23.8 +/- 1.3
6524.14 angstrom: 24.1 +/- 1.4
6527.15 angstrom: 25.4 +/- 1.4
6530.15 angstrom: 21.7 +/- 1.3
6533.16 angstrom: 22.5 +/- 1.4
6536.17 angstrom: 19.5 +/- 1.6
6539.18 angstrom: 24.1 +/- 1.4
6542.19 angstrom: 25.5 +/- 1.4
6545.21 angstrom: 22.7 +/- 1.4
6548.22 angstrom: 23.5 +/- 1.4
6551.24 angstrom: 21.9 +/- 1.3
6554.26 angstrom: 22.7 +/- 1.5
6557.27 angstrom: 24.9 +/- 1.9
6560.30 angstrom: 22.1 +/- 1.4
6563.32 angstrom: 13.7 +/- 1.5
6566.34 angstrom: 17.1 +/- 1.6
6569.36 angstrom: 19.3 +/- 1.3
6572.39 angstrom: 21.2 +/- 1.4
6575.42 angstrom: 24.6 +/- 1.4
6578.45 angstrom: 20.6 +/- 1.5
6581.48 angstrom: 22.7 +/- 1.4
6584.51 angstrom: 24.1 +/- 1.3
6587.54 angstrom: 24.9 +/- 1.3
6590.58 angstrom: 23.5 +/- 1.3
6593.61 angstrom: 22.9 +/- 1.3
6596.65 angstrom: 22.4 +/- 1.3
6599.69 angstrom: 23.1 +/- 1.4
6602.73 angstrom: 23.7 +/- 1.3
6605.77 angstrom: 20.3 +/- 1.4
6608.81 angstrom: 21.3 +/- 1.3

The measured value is 0.15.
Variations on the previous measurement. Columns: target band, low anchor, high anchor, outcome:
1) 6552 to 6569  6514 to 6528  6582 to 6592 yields 0.178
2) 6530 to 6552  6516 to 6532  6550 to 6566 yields -0.039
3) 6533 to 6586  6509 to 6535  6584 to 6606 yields 0.067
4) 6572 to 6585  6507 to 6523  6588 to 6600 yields 0.022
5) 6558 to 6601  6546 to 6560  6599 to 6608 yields 0.049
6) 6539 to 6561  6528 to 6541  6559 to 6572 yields -0.159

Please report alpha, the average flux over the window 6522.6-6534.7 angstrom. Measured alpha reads 23.4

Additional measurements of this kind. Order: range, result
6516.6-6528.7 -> 23.6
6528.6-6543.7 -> 22.7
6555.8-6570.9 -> 19.4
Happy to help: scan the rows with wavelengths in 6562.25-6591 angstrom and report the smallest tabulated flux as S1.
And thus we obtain 13.7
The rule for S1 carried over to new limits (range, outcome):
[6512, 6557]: 19.5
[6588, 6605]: 22.4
